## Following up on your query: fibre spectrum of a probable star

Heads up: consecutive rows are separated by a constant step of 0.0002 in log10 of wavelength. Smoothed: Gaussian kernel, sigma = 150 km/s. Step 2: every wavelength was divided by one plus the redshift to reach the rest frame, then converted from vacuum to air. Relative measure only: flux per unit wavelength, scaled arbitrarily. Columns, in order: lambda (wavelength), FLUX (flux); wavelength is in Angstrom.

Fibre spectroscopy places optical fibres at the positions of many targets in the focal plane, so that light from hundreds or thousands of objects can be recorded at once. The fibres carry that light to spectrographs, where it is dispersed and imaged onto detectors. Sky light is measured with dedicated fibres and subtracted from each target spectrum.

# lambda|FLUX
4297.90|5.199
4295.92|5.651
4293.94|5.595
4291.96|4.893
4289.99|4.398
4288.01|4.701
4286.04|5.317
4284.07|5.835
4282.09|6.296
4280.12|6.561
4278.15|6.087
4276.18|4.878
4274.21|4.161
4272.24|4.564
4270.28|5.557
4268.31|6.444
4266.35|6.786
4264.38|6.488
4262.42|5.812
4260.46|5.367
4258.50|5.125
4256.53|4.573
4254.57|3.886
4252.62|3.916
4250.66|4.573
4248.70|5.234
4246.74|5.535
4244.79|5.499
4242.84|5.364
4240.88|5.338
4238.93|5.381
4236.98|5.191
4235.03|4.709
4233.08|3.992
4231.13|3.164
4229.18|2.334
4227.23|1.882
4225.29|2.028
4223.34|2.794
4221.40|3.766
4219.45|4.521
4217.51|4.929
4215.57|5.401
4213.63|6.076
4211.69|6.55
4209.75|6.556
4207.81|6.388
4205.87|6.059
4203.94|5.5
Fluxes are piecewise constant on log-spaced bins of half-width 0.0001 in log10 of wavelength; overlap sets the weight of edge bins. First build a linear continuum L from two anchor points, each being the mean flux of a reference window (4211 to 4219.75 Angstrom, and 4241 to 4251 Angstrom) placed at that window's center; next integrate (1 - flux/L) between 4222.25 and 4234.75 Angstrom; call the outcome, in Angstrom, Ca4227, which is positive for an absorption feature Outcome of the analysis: 6.00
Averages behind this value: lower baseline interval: 5.54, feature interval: 2.82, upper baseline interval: 5.29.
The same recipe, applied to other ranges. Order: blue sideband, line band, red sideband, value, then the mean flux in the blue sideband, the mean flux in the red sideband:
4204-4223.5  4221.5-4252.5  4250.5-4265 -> 5.8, 5.42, 4.95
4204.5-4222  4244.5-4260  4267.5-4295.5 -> 2.0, 5.62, 5.38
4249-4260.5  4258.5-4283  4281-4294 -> -4.1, 4.55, 5.28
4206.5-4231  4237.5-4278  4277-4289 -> 0.0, 4.41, 5.79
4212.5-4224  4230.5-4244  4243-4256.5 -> -0.1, 4.66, 4.8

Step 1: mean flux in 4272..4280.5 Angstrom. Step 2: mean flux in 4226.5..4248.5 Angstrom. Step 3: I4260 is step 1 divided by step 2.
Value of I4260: 1.2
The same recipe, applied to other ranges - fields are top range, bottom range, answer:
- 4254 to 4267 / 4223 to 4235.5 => 1.86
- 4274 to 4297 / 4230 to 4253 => 1.12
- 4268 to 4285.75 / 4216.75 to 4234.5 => 1.69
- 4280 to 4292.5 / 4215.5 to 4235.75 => 1.54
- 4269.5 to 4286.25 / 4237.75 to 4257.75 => 1.11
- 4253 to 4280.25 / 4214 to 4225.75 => 1.31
